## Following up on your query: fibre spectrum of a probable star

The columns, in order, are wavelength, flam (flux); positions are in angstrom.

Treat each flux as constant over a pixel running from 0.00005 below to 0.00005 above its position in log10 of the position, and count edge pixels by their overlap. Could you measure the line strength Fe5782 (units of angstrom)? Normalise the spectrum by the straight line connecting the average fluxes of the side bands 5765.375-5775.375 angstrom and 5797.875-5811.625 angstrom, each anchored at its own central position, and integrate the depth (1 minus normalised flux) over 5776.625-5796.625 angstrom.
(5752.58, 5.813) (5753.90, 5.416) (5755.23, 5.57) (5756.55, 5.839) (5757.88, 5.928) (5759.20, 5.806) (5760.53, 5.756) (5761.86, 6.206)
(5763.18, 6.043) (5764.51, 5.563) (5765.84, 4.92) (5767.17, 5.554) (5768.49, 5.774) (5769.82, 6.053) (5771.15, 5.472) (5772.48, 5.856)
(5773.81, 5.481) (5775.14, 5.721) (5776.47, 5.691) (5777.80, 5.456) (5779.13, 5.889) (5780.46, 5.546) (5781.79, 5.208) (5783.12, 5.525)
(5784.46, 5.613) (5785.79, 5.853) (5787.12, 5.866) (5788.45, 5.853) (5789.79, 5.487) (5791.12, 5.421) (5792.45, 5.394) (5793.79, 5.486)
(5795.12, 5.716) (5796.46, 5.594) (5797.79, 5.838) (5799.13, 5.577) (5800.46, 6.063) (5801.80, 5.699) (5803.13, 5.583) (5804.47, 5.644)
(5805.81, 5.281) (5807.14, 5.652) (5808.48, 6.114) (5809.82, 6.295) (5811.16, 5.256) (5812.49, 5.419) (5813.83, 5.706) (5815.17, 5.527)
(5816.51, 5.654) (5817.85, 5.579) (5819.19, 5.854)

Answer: 0.2 angstrom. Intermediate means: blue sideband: 5.61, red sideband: 5.73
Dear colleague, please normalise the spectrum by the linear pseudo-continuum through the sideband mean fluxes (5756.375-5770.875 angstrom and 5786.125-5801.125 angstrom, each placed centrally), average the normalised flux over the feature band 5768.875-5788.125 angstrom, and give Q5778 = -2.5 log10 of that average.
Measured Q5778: 0.009 mag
